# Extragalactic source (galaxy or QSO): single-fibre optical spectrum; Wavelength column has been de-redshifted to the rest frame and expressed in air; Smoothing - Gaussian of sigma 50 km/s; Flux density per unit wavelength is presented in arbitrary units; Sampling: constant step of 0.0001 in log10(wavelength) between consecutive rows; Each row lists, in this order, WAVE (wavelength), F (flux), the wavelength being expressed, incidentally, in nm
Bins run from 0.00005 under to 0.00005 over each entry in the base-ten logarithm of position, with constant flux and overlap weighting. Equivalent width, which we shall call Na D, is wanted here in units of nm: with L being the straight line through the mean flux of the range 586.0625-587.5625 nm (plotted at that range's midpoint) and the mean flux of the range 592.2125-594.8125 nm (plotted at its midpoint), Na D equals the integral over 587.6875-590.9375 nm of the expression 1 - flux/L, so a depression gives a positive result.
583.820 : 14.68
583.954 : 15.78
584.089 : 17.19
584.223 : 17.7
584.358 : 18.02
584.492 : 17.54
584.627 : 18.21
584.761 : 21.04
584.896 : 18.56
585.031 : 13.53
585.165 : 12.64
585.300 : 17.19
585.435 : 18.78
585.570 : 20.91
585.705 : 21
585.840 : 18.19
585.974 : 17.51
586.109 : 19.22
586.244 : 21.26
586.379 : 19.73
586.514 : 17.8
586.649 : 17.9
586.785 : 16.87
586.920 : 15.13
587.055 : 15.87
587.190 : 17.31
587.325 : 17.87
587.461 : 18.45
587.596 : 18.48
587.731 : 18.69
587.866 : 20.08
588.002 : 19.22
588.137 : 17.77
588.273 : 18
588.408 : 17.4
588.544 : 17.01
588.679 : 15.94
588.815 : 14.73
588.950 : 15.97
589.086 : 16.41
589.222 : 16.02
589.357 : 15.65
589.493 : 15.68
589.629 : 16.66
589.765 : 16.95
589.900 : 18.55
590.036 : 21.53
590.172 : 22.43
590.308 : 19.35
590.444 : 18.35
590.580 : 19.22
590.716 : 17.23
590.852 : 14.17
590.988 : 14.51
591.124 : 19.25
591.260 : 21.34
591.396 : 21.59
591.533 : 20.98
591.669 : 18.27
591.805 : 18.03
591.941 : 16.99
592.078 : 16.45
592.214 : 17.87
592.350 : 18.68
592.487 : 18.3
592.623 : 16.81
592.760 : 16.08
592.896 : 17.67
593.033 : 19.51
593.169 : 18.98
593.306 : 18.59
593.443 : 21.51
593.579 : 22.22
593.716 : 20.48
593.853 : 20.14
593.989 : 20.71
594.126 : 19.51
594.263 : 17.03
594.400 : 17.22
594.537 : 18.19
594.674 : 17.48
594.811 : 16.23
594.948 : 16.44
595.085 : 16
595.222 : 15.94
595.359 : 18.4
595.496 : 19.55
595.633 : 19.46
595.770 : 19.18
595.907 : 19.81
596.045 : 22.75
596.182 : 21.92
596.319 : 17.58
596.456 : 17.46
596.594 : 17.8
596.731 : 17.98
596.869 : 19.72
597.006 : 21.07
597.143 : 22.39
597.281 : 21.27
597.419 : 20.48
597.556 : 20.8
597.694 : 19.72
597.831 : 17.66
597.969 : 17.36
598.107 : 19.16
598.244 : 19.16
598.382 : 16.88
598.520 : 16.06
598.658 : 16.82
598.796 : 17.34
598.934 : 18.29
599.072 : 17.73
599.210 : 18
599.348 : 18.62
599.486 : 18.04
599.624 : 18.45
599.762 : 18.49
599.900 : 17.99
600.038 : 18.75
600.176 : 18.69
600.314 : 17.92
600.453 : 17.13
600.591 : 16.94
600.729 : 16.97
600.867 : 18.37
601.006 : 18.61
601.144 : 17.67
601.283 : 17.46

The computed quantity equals 0.113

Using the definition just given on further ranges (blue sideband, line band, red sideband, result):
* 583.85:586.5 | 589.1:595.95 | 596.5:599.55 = 0.044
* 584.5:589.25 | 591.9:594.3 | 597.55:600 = -0.117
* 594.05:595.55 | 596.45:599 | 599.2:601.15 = -0.153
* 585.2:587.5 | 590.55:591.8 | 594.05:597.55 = 0.006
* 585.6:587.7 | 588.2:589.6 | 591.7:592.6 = 0.134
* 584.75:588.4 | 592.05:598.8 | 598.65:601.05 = -0.279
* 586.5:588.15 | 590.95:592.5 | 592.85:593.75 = 0.057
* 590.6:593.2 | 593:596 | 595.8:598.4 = 0.004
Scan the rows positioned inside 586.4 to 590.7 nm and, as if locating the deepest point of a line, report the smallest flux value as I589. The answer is 14.73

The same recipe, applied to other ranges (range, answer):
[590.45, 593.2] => 14.17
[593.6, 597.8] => 15.94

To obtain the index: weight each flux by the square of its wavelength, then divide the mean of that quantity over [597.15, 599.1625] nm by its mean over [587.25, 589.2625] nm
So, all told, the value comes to 1.1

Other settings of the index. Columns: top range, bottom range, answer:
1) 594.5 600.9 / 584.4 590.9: 1.07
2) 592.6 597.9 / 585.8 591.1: 1.10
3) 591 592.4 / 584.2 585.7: 1.08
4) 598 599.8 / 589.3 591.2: 1.03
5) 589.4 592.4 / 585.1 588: 1.02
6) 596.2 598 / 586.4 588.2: 1.13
